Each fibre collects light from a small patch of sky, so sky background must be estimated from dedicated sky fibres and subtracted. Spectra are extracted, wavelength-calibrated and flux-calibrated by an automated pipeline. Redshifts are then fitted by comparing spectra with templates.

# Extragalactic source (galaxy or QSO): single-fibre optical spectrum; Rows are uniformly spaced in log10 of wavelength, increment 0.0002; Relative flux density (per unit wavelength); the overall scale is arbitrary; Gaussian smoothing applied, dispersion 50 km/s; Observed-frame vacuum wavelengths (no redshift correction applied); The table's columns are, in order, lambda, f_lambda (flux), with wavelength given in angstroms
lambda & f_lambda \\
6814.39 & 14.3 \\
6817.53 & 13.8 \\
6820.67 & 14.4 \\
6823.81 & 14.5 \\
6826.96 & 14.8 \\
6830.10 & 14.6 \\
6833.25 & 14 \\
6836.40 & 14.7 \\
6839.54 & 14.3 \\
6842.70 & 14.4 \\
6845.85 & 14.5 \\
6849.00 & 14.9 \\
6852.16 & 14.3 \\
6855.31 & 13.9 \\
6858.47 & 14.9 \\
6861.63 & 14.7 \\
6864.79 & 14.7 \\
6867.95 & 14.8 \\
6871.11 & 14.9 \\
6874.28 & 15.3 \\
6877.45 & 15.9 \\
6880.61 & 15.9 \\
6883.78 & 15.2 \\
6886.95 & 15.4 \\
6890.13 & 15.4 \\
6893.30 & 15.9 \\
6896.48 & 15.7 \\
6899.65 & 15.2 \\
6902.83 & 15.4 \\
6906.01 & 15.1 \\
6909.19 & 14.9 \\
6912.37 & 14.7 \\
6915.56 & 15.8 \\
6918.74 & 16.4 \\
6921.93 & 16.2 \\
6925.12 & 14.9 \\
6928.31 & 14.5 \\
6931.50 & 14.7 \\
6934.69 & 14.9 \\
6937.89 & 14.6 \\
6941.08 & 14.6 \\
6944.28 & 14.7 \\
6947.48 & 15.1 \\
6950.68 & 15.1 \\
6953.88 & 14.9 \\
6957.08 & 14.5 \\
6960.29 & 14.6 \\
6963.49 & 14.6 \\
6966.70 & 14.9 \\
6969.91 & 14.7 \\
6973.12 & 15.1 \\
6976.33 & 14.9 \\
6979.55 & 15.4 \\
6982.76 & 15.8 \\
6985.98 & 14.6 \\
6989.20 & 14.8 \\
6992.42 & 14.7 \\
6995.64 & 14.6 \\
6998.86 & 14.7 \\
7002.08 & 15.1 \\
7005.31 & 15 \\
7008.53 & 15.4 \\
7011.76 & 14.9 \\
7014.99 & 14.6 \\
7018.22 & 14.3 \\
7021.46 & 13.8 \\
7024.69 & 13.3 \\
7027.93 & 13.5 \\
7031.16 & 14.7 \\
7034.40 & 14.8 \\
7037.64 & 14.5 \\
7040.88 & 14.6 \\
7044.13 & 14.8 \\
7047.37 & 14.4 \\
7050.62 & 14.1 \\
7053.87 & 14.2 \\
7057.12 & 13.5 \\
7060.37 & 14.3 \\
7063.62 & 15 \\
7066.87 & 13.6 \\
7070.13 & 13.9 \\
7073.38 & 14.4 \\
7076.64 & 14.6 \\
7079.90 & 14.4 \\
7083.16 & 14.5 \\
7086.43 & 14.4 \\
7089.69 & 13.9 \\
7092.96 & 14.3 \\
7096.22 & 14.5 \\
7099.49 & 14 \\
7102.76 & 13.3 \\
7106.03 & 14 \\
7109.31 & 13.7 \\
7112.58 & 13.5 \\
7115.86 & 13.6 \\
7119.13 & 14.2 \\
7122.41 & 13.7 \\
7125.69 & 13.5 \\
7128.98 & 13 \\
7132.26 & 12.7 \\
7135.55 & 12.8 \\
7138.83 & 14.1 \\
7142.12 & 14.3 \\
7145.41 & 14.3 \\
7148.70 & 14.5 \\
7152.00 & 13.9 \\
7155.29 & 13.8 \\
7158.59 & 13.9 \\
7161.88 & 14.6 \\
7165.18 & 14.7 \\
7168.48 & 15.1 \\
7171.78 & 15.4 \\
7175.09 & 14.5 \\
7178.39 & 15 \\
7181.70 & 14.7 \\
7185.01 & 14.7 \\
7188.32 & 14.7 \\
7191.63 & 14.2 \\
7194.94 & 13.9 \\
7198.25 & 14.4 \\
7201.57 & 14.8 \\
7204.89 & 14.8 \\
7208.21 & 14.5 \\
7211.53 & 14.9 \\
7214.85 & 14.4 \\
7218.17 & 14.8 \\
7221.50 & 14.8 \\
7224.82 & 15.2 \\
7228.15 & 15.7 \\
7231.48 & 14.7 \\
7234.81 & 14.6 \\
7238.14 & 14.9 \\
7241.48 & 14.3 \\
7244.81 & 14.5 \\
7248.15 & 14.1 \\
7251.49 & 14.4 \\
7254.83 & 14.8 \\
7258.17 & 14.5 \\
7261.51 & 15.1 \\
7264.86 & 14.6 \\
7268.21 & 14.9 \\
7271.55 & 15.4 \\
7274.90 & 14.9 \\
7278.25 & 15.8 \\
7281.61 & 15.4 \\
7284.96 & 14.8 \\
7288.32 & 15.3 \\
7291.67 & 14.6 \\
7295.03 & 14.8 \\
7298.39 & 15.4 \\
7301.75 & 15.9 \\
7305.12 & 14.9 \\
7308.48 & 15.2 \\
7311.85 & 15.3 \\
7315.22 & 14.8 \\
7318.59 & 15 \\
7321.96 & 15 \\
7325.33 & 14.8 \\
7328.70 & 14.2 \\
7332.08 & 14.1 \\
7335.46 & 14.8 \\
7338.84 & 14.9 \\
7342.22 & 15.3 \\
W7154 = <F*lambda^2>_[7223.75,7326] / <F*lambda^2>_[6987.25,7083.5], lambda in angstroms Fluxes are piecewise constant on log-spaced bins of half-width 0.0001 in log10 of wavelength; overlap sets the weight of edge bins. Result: 1.1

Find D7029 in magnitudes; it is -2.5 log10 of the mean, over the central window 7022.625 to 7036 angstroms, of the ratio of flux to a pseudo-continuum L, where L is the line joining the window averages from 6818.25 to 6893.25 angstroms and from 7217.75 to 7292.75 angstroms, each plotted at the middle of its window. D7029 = 0.06 mag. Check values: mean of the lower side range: 14.8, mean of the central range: 14.1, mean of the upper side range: 14.9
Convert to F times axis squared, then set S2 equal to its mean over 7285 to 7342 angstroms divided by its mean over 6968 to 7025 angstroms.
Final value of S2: 1.10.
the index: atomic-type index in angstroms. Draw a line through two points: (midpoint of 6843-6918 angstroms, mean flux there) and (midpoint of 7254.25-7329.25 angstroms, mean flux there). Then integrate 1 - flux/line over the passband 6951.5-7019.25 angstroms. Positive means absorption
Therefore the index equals 0.99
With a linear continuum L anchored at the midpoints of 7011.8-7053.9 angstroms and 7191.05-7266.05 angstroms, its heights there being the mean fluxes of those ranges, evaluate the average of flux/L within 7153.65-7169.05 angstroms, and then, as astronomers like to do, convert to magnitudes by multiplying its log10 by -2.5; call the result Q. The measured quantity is 0.012 mag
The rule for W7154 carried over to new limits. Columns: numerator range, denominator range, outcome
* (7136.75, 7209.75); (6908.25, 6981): 1.03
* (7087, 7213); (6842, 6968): 1.01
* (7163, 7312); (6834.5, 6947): 1.09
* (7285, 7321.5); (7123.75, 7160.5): 1.15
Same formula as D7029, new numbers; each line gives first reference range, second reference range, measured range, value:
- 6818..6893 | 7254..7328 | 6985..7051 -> 0.03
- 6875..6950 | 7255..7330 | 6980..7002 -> 0.02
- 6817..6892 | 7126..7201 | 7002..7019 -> -0.03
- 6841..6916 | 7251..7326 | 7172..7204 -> 0.03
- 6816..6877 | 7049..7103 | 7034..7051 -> -0.02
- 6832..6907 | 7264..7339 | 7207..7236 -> 0.01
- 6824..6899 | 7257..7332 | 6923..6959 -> 0.01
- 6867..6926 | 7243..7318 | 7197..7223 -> 0.03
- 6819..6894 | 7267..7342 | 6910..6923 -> -0.06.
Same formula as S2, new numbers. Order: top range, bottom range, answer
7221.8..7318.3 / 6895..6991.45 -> 1.09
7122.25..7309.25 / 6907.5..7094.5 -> 1.06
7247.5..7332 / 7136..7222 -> 1.06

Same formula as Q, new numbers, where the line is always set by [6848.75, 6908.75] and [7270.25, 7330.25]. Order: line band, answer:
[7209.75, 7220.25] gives 0.03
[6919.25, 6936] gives 0.00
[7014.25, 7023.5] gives 0.07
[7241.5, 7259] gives 0.05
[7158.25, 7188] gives 0.02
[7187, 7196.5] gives 0.06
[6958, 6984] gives 0.01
